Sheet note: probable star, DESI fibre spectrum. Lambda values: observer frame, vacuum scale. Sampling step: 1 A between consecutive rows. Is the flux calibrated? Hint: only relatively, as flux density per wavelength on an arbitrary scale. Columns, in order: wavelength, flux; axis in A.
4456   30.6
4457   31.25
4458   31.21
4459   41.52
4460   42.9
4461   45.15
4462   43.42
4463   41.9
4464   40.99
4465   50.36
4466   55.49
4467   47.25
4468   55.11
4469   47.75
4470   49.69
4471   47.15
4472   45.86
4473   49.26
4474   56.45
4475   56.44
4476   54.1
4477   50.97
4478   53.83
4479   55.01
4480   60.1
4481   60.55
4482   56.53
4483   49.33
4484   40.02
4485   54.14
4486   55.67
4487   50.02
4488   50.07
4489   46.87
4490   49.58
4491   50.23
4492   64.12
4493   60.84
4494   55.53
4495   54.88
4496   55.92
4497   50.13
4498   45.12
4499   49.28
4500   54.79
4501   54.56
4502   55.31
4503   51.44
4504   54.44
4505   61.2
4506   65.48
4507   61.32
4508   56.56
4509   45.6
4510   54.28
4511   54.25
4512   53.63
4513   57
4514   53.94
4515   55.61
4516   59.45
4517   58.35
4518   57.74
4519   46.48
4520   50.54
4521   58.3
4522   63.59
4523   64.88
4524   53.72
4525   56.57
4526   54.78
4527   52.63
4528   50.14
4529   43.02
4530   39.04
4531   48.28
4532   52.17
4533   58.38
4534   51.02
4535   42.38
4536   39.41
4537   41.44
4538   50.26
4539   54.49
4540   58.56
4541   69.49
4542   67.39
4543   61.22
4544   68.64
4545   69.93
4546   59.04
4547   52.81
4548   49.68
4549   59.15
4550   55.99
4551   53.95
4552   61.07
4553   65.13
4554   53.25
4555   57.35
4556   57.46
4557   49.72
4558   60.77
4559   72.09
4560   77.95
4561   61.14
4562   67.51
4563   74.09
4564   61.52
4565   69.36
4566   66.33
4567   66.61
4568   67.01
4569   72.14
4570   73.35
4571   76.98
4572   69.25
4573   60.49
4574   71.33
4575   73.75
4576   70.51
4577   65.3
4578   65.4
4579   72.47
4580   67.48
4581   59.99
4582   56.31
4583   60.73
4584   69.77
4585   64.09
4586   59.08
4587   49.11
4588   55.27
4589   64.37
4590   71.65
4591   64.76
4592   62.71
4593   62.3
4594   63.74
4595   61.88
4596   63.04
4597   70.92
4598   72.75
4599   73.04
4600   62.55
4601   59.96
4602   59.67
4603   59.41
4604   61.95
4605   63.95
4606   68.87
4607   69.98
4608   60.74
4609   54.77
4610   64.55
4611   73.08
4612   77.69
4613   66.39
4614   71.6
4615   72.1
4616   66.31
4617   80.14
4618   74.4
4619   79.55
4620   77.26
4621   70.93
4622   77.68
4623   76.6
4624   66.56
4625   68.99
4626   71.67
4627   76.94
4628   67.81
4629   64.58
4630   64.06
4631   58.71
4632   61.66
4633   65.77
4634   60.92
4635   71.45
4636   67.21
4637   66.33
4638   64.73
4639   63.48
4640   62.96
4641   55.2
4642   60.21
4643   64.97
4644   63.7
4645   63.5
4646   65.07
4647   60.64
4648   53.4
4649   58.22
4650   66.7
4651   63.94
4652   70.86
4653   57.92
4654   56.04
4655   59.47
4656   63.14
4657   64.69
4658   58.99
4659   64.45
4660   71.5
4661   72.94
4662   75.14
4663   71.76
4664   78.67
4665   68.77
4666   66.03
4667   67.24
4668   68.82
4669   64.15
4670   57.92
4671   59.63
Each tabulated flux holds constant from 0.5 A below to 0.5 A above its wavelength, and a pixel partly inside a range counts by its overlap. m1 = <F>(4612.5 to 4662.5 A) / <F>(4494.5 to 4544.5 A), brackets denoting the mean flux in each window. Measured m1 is 1.22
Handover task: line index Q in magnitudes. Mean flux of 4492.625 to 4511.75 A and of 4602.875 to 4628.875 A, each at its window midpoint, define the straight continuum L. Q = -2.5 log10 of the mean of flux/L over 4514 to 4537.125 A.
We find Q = 0.11 mag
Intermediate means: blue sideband 54.7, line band 52.3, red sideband 70.1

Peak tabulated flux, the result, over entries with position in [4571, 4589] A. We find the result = 76.98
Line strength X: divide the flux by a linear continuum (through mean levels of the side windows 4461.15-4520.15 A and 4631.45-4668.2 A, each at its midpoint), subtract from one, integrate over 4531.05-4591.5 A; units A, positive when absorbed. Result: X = -3.80 A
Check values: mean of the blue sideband 52.9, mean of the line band 61.9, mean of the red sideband 64.7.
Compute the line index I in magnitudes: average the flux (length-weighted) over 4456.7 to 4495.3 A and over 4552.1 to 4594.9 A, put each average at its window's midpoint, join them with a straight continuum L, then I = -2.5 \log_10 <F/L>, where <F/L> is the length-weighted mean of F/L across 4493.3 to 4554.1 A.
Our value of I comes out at 0.044 mag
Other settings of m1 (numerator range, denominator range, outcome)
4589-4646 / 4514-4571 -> 1.15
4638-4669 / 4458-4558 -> 1.21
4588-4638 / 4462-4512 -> 1.28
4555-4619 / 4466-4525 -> 1.22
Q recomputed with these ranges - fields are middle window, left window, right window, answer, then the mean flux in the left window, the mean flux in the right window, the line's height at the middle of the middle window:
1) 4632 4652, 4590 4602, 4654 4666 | 0.06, 65.3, 67.5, 66.9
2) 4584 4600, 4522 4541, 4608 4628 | 0.03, 51.5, 71.6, 65.5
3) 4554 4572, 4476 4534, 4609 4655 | -0.11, 53.9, 66.7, 59.8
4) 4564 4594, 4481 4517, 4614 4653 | -0.07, 54.1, 66.9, 61.7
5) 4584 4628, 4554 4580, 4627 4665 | -0.03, 66.9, 64.6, 65.8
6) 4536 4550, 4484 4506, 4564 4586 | 0.07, 53.5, 67.2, 61.7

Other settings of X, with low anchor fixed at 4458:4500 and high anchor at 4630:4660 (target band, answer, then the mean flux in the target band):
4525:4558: 0.4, 54.7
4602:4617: -1.6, 66.8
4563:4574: -2.2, 68.7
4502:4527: -1.3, 56.1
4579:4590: -0.6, 61.7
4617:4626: -1.9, 74.2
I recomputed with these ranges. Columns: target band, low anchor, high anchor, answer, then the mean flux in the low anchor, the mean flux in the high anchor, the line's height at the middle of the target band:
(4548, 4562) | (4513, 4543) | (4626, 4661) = -0.08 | 53.7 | 63.8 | 56.1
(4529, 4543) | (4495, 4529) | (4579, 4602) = 0.12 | 54.9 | 63.5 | 57.5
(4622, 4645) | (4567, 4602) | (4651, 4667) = 0.01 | 65.6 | 66.6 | 66.3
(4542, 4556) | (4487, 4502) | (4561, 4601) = 0.03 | 53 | 66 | 61.2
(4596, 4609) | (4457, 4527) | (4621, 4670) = -0.05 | 52.5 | 65.7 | 62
